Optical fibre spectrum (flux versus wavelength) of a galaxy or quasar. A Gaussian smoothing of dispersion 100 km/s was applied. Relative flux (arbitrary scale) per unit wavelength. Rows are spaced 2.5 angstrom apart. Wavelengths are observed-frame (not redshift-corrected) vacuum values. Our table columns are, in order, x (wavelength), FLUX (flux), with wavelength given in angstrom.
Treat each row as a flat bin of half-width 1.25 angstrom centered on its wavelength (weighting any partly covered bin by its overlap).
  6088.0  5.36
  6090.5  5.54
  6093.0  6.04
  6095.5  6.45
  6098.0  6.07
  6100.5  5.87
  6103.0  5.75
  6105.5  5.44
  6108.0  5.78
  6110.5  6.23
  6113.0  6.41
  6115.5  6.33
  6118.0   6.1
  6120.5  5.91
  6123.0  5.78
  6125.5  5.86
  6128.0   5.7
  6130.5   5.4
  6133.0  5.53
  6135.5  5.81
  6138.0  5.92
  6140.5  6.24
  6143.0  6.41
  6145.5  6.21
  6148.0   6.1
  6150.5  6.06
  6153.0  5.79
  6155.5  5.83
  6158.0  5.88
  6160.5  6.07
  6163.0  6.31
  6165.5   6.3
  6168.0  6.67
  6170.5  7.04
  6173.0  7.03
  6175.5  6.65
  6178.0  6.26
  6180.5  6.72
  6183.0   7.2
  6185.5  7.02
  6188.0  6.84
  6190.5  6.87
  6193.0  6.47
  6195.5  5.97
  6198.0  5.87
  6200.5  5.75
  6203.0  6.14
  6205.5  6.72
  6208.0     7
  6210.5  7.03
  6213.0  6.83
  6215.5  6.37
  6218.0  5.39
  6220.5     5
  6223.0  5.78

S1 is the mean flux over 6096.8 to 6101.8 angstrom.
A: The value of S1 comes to 5.97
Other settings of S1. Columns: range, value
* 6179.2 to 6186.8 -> 6.97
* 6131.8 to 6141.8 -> 5.88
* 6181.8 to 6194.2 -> 6.88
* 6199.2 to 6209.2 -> 6.4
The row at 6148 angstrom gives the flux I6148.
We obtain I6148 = 6.1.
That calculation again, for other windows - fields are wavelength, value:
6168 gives 6.67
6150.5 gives 6.06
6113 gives 6.41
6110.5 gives 6.23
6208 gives 7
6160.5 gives 6.07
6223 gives 5.78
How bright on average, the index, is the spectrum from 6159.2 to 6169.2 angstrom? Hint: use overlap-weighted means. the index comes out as 6.33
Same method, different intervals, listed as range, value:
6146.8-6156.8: 5.94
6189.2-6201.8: 6.19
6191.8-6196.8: 6.21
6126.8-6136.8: 5.61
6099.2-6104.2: 5.81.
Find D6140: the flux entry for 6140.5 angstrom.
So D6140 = 6.24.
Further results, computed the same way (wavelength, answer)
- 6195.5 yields 5.97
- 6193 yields 6.47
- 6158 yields 5.88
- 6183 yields 7.2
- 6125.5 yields 5.86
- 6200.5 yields 5.75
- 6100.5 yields 5.87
